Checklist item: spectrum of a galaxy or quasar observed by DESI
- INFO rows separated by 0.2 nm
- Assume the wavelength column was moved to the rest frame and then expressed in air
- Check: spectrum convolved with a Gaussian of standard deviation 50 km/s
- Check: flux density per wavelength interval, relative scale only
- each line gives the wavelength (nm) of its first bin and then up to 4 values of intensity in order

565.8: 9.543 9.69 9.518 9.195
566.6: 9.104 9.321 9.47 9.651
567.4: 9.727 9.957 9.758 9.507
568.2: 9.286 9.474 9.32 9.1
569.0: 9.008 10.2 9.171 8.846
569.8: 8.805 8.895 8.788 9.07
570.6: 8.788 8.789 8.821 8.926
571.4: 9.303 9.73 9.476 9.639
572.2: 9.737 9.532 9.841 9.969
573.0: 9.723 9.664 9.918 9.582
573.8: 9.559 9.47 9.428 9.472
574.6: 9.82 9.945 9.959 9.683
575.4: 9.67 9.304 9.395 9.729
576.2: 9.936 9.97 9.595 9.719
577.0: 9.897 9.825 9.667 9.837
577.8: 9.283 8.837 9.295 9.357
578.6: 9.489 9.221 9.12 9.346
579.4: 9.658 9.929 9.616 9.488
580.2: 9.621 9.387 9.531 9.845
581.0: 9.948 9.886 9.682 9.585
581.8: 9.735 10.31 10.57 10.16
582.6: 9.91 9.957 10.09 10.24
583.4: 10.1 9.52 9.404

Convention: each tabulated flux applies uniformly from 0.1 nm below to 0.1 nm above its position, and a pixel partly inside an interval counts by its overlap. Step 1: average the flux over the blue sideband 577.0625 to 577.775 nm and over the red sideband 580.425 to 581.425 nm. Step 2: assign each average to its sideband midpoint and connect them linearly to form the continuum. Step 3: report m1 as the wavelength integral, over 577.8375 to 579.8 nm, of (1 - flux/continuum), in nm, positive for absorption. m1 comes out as 0.07 nm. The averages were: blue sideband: 9.73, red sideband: 9.76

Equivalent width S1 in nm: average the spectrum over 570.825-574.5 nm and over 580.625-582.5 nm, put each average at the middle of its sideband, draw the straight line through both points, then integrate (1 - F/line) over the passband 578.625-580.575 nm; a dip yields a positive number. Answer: 0.07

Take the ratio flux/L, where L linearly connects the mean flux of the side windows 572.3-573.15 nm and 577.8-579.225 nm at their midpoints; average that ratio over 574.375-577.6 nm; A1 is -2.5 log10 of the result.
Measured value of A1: -0.03 mag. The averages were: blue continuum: 9.76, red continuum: 9.24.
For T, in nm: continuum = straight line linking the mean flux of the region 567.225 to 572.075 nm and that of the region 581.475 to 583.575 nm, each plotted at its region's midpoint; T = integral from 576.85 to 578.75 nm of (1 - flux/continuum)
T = 0.05 nm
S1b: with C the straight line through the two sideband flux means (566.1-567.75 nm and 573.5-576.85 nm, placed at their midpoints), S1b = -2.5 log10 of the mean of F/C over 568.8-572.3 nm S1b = 0.05 mag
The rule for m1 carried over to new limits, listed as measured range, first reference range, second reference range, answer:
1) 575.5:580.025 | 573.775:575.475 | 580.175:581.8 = 0.06 nm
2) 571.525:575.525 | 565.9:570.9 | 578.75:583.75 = -0.08 nm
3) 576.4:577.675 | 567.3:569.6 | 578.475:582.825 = -0.02 nm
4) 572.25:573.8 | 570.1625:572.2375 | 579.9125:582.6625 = -0.07 nm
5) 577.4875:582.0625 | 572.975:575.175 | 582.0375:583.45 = 0.20 nm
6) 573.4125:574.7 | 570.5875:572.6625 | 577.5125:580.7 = -0.03 nm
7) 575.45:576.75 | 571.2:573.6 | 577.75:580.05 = -0.02 nm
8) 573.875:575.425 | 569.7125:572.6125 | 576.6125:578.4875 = -0.05 nm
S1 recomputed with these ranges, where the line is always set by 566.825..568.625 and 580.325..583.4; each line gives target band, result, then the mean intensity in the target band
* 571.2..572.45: 0.020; 9.52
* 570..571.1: 0.090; 8.86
